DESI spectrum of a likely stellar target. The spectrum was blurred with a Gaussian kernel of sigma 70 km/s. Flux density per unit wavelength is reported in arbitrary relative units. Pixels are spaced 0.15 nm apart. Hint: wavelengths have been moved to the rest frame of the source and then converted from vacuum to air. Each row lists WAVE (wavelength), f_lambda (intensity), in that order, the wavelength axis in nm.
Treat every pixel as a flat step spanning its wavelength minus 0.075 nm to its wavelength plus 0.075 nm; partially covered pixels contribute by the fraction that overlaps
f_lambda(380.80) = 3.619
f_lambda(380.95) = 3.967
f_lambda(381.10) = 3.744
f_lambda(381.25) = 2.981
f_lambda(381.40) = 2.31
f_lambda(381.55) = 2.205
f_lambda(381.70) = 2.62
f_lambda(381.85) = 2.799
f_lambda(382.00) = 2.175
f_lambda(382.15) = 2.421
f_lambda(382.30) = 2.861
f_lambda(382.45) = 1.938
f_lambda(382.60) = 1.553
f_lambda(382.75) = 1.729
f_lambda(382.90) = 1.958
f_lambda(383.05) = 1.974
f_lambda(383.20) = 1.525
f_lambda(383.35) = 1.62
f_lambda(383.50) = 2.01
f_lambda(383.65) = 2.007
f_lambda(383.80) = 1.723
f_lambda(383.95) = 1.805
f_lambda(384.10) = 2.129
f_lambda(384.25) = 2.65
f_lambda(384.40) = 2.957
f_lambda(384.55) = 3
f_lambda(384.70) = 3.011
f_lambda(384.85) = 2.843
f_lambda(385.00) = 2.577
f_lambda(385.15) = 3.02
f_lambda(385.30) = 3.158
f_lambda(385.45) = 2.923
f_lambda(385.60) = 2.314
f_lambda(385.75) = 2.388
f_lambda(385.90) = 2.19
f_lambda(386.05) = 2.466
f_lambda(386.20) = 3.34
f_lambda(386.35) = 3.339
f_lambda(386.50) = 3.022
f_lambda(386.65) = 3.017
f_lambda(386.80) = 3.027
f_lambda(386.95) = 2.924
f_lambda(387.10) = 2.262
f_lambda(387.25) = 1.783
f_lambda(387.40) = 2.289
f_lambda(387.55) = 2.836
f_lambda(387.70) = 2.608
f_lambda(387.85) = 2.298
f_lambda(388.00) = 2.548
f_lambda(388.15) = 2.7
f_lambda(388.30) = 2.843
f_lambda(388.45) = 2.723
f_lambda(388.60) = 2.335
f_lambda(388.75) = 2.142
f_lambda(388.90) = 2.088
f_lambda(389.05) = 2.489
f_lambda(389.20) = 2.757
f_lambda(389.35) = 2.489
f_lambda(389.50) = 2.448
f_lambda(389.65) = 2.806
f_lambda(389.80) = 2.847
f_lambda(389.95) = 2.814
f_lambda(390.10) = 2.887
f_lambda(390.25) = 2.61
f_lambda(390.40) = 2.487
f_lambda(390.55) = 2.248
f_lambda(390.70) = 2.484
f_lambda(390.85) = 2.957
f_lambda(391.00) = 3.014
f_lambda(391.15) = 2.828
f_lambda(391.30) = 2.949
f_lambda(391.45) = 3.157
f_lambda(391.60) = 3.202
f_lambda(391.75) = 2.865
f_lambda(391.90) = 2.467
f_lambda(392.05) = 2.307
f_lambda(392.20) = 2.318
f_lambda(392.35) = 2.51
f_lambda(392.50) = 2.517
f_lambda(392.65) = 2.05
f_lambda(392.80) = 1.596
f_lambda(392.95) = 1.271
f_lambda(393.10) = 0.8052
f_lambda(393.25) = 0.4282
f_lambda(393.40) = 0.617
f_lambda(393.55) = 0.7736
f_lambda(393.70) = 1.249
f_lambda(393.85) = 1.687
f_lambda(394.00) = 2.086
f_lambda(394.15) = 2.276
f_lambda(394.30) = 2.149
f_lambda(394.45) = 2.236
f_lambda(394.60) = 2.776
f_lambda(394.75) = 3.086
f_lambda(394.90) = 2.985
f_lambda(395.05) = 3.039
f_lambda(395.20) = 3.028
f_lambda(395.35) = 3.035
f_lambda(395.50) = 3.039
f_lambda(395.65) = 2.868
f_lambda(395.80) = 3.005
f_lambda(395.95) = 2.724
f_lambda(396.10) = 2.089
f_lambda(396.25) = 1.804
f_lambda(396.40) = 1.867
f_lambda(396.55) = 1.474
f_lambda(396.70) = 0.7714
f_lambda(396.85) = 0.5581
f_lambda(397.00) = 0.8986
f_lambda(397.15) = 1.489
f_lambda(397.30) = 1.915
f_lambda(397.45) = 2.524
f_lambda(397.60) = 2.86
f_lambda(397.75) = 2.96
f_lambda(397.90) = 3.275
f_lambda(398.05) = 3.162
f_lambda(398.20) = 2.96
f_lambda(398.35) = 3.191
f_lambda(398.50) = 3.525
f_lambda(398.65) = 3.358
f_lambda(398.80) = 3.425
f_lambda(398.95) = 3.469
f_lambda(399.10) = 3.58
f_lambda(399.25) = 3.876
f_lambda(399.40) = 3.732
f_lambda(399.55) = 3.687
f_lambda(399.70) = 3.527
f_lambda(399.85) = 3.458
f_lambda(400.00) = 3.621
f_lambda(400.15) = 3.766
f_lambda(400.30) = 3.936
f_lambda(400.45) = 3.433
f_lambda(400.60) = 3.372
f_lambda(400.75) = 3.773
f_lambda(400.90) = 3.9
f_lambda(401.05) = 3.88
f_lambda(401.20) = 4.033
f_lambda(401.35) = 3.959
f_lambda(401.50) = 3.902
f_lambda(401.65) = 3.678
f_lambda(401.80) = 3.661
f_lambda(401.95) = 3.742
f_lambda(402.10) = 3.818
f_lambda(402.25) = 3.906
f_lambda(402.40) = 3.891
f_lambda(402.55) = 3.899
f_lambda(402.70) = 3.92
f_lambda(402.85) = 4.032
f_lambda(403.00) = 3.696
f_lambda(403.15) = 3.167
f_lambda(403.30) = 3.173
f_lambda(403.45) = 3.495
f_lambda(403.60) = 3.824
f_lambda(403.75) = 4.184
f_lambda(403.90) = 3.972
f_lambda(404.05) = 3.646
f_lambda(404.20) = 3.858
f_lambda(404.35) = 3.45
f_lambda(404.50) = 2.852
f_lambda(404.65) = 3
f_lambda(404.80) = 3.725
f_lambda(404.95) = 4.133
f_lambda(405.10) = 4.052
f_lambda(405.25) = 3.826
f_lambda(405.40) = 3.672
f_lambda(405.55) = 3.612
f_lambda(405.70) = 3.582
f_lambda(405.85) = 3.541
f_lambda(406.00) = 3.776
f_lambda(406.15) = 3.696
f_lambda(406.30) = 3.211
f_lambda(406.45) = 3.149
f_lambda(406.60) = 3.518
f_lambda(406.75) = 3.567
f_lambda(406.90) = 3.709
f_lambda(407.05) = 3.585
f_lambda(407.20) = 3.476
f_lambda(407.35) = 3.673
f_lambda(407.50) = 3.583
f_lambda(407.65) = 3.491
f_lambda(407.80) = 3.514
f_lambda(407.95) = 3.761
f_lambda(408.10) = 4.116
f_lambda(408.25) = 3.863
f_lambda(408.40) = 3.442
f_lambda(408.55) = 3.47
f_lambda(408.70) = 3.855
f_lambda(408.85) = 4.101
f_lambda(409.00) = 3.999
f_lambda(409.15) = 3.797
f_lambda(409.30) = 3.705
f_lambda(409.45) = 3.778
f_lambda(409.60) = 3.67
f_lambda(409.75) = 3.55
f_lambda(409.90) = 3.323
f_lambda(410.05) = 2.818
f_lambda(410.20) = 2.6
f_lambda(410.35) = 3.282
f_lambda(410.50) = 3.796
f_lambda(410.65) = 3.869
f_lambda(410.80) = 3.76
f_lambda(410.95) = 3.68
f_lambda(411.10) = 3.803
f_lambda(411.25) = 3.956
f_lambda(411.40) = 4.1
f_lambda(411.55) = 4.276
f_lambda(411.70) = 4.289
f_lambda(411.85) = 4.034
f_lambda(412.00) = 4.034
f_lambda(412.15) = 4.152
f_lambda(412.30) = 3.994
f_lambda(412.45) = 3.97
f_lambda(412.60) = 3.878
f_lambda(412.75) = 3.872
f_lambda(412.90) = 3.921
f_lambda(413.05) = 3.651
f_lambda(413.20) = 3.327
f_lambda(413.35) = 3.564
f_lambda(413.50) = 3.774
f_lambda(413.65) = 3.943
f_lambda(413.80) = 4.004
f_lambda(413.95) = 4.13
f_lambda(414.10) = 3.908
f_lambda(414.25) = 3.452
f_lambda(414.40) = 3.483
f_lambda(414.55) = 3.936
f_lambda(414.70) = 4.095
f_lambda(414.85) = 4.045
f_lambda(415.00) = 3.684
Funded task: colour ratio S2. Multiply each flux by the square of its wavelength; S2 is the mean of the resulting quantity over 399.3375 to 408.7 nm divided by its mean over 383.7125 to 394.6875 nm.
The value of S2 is 1.63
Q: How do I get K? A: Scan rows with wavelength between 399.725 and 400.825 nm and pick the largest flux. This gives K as 3.936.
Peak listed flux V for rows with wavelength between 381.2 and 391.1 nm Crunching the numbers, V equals 3.34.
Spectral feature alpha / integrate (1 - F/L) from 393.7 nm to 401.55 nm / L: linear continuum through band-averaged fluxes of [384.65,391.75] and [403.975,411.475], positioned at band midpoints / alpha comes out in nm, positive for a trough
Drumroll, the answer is 0.68 nm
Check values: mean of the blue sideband 2.69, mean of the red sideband 3.62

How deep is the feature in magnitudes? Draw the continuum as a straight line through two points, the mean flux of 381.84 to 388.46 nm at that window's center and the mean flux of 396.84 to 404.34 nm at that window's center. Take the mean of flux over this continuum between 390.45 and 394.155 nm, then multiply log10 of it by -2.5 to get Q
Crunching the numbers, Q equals 0.346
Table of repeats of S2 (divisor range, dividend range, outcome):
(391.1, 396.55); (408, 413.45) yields 1.81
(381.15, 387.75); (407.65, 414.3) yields 1.74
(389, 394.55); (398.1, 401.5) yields 1.67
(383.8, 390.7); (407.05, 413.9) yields 1.61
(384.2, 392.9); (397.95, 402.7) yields 1.47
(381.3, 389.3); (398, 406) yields 1.62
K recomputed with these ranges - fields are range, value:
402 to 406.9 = 4.184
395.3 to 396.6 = 3.039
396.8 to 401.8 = 4.033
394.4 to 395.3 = 3.086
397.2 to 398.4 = 3.275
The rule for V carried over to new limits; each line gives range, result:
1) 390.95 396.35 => 3.202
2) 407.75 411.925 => 4.289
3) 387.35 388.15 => 2.836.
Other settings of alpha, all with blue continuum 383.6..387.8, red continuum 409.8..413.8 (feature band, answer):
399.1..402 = -0.404 nm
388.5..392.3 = 0.262 nm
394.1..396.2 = 0.212 nm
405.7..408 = -0.002 nm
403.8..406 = -0.119 nm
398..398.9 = -0.027 nm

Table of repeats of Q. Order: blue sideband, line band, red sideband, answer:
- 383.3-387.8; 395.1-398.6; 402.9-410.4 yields 0.28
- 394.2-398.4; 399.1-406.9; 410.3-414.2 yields -0.22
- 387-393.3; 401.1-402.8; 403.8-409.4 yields -0.17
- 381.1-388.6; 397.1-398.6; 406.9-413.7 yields 0.11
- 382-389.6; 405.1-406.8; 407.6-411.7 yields -0.02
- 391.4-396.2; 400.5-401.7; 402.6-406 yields -0.18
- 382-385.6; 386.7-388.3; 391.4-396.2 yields -0.12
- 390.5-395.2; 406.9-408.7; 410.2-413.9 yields -0.05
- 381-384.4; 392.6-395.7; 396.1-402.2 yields 0.36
